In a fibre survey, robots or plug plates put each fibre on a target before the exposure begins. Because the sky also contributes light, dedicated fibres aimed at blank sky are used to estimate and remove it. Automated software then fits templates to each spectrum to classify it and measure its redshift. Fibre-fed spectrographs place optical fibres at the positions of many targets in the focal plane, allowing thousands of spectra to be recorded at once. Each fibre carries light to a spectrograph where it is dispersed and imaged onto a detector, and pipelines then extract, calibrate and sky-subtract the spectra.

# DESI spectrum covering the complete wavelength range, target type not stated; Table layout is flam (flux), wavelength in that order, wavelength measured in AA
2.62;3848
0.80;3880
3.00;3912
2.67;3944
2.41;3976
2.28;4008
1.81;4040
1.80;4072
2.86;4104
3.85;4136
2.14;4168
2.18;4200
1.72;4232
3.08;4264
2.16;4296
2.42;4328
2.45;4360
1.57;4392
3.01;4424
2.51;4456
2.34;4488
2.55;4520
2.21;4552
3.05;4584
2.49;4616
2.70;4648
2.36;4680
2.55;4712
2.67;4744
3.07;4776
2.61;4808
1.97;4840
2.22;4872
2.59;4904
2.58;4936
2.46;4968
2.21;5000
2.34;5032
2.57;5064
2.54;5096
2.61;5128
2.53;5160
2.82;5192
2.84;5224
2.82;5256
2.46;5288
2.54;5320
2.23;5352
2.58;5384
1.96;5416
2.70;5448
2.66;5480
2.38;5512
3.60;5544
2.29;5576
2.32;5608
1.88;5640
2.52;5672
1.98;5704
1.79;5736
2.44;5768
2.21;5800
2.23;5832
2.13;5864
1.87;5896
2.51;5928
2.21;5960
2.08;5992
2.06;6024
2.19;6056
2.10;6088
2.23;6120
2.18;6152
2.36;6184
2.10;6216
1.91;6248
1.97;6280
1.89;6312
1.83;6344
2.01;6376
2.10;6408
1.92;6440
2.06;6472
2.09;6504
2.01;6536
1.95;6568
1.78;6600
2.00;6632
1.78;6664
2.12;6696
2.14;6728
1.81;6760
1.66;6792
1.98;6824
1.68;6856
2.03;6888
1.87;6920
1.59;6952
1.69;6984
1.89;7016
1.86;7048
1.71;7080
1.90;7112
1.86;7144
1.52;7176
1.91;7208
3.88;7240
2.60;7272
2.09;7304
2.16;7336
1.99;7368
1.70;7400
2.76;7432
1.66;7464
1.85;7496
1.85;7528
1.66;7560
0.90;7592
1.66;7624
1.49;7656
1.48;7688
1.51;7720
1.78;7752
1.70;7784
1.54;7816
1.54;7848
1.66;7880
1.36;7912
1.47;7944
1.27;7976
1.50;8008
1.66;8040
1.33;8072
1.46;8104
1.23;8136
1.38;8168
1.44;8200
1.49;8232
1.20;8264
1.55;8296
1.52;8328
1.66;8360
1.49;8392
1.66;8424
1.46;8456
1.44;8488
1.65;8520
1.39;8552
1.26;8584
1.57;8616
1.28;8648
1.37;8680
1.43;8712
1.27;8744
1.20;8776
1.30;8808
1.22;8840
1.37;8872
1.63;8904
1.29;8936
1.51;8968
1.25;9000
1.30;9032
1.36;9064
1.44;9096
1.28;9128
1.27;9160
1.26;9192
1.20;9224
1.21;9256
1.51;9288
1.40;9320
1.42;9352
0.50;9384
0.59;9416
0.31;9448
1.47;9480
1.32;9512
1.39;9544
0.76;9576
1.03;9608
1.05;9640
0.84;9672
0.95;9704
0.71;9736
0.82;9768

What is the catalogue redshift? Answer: 0.105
